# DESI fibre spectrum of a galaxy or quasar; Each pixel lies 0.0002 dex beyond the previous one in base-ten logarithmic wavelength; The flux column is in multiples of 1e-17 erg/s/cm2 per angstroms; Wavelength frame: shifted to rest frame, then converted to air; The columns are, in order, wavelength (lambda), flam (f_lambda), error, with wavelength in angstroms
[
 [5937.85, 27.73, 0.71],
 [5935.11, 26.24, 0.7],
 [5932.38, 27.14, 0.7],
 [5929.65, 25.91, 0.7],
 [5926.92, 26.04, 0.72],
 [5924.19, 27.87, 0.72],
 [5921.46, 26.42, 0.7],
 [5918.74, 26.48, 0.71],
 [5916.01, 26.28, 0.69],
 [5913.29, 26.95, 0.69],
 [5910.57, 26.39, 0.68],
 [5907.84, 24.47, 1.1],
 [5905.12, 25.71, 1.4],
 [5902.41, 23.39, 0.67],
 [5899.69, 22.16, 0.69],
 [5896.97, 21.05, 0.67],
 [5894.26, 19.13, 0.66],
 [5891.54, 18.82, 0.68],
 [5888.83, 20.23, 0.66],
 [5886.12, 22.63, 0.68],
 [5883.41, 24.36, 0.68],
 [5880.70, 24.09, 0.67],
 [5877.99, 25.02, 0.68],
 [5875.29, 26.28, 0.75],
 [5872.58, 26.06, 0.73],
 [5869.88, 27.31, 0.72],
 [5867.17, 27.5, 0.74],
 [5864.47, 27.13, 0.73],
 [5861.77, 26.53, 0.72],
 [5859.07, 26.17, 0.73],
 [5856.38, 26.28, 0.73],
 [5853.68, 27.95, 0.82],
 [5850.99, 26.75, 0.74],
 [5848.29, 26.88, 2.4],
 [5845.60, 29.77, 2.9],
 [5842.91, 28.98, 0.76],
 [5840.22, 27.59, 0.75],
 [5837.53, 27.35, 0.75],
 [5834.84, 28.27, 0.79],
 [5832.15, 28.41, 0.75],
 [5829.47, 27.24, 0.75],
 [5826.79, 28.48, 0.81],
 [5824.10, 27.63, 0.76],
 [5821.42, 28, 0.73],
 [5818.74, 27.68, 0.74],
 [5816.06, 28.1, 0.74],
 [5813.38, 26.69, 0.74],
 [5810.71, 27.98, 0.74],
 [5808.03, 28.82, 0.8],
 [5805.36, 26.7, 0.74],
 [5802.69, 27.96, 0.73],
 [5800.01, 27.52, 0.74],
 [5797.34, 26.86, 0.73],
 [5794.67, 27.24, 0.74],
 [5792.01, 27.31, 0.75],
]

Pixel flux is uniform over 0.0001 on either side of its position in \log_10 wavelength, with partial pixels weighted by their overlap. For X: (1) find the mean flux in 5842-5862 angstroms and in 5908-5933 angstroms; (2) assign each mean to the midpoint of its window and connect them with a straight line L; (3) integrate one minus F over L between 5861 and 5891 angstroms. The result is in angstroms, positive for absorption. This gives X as 2.3 angstroms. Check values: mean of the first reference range 27.4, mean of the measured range 25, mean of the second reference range 26.5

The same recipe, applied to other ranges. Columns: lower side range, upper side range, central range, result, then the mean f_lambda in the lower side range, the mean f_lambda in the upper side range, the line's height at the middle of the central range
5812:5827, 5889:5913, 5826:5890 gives -3.0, 27.7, 22.7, 25.3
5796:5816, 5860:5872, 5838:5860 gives -0.3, 27.5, 27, 27.2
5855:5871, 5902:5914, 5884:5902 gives 3.4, 26.8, 25.5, 25.9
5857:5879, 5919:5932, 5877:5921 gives 4.9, 26.5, 26.6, 26.6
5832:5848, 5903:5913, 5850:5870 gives 0.4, 28.3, 25.5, 27.5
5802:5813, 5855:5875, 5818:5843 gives -0.5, 27.8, 26.7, 27.3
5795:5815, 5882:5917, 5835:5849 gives -1.3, 27.5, 23.2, 25.8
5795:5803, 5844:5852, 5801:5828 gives -0.3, 27.3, 27.9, 27.5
